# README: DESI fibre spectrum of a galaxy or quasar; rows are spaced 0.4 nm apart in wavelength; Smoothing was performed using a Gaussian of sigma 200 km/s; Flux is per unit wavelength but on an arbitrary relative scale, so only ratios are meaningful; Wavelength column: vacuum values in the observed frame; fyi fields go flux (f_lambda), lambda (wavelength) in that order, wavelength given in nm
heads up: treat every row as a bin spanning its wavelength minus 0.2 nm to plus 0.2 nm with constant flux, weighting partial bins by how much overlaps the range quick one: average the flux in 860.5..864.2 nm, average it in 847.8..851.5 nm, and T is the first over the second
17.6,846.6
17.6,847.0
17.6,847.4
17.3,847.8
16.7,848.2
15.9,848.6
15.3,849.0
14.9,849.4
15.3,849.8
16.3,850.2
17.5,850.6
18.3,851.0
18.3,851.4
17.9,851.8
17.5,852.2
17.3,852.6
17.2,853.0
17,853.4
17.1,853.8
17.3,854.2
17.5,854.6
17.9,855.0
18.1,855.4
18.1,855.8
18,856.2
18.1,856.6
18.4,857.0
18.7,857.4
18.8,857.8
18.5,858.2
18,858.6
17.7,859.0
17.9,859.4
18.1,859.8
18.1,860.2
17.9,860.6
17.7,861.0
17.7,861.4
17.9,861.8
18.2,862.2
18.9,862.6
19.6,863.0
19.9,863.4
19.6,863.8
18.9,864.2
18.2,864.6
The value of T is 1.13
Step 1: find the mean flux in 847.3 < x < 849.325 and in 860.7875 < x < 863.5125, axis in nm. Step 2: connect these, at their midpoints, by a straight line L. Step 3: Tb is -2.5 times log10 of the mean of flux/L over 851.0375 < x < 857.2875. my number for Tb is -0.03 mag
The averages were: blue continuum 16.4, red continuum 18.5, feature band 17.7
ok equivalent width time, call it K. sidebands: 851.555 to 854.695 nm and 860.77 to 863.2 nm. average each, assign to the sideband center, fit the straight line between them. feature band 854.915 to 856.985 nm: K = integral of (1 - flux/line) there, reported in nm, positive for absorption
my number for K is -0.05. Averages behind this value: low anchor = 17.4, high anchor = 18.3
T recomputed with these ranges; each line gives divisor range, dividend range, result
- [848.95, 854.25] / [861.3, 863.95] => 1.11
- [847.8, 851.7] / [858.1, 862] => 1.08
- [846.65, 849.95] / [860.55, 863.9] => 1.13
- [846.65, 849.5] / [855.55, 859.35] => 1.10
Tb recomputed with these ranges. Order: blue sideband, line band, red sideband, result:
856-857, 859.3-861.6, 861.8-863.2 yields 0.04 mag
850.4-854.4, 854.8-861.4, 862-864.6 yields 0.01 mag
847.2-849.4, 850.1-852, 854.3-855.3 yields -0.05 mag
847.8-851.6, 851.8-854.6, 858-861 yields -0.01 mag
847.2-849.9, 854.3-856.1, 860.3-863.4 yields -0.04 mag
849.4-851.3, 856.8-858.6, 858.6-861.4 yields -0.06 mag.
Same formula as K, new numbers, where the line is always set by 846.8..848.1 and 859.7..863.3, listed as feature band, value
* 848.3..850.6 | 0.24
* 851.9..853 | 0.02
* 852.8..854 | 0.05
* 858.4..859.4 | 0.01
